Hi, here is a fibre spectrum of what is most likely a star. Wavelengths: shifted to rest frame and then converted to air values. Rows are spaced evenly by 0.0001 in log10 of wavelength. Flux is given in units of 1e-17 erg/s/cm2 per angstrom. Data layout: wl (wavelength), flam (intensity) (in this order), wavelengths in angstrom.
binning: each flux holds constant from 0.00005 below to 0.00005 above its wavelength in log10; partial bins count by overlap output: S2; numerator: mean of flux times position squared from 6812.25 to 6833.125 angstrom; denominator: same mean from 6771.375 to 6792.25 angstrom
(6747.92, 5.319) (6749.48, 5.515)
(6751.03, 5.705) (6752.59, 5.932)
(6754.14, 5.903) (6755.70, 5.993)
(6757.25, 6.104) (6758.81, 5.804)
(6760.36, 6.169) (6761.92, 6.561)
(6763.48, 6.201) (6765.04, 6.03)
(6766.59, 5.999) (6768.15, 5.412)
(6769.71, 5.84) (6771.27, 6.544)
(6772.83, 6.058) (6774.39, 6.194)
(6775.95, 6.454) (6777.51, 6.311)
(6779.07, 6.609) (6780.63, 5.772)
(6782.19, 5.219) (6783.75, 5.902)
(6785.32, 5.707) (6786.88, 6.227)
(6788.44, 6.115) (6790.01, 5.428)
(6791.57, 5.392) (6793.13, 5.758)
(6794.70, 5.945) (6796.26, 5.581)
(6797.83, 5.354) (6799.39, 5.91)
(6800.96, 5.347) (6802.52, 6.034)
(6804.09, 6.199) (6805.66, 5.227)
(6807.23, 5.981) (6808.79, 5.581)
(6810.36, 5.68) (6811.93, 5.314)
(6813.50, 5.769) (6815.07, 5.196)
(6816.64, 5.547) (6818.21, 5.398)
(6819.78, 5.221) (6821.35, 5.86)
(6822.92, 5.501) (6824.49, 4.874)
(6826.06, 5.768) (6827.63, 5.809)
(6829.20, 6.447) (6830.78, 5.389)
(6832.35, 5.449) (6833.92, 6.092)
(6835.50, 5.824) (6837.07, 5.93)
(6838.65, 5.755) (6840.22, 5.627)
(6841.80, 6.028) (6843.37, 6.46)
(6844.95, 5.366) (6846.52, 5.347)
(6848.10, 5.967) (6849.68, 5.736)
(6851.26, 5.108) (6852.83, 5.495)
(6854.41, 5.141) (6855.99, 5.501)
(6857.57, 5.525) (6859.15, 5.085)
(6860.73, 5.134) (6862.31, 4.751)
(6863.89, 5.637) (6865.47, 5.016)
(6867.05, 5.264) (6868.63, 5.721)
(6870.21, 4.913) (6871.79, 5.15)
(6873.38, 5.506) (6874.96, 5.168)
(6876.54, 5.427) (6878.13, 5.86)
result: 0.9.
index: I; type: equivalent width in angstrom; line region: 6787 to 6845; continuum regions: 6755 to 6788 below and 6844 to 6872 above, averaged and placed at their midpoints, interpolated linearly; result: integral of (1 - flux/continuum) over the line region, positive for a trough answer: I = -0.1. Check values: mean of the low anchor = 6.05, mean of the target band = 5.69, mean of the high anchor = 5.34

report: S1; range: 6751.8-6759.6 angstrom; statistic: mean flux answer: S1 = 5.95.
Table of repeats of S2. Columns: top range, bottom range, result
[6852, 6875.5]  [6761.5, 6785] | 0.89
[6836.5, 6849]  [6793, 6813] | 1.03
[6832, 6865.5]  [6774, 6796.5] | 0.96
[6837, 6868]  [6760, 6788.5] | 0.92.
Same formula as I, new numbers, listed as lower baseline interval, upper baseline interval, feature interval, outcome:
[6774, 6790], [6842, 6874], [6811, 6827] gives 0.75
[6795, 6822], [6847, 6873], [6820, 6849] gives -1.48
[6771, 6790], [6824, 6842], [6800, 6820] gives 1.01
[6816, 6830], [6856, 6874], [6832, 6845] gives -0.96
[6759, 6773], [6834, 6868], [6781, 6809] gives 0.80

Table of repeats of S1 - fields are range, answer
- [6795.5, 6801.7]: 5.55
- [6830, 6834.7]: 5.65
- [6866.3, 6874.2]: 5.31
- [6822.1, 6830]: 5.68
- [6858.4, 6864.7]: 5.15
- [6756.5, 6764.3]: 6.16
